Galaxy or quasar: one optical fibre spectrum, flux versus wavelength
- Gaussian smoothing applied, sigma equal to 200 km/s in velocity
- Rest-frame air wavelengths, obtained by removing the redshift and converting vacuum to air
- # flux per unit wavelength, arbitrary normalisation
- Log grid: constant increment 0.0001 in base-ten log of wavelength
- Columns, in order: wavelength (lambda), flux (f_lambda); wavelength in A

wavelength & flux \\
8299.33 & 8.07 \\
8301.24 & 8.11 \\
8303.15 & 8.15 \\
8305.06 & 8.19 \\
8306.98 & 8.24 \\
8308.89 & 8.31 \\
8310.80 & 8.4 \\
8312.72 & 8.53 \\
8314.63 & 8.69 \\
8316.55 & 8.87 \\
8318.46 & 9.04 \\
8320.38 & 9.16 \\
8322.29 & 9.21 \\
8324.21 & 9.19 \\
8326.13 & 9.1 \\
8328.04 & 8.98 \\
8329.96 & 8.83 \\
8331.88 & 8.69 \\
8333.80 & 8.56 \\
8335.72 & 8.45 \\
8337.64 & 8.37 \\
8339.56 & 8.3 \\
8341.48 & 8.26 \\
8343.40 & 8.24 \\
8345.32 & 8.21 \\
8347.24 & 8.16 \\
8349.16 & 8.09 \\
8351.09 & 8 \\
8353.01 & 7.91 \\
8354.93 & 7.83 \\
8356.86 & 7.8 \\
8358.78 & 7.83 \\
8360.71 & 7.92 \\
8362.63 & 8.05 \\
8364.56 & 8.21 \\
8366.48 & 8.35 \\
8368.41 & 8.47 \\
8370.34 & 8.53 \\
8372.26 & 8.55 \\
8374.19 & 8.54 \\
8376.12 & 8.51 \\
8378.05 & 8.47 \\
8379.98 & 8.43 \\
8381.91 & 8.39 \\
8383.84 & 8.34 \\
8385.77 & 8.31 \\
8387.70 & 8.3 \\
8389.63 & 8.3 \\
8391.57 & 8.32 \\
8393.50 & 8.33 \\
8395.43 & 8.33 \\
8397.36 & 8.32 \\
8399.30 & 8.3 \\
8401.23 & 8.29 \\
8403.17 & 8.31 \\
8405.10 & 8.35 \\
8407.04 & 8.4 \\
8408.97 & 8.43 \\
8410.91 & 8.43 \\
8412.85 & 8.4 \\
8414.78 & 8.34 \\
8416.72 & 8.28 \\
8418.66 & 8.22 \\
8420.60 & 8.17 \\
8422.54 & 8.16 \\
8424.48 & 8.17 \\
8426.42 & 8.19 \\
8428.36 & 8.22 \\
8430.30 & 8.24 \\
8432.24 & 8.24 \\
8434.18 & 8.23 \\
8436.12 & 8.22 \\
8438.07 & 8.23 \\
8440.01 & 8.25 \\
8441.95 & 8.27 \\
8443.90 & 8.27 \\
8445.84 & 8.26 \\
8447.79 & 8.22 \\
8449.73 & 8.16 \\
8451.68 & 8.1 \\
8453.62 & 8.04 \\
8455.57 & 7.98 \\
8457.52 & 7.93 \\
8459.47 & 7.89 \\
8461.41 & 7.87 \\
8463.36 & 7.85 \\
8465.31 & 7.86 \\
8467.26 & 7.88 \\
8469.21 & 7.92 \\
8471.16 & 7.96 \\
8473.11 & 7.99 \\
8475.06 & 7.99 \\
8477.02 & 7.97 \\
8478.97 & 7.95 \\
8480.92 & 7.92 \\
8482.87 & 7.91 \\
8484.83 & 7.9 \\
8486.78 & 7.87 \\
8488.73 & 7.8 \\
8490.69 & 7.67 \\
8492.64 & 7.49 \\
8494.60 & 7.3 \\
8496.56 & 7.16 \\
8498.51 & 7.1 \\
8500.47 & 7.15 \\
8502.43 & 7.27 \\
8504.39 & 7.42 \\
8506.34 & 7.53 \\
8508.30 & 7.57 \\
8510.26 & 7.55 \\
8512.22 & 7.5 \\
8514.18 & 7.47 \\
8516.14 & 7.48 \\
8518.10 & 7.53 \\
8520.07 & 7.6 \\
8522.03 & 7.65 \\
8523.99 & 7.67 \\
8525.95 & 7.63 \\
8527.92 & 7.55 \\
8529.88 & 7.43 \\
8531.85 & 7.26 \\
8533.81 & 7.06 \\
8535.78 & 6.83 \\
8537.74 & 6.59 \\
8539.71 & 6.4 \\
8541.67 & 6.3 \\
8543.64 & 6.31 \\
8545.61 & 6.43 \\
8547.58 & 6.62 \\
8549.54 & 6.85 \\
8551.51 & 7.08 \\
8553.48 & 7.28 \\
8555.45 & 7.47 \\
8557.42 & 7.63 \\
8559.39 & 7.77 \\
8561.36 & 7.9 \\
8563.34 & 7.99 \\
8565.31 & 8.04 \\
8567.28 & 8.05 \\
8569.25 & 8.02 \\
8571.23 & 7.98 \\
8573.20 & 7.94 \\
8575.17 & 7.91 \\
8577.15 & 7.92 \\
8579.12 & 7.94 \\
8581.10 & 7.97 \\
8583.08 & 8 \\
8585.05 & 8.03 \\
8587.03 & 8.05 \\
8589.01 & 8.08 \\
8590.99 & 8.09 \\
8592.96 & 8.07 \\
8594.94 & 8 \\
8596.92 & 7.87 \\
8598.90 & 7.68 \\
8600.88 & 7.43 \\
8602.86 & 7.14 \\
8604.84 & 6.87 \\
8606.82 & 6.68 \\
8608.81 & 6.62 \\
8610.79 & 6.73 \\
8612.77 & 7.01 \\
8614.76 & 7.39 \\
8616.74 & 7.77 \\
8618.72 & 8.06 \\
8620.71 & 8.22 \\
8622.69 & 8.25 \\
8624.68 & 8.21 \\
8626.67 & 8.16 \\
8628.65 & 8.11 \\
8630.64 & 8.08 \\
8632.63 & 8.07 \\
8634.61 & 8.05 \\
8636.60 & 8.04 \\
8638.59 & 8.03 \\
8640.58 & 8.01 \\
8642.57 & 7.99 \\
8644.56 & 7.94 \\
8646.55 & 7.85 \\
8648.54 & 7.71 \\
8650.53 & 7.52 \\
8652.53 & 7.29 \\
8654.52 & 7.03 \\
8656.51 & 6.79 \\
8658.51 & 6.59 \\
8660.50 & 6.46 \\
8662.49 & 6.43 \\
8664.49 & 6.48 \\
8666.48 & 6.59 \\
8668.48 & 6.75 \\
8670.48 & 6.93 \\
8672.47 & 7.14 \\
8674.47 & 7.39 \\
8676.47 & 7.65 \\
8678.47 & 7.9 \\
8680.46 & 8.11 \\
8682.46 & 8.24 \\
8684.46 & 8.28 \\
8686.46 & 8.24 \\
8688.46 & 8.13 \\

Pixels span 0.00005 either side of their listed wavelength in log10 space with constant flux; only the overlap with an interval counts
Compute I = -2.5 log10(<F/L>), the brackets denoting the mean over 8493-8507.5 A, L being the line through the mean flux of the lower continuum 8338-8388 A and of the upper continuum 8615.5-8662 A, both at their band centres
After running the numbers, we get 0.099 mag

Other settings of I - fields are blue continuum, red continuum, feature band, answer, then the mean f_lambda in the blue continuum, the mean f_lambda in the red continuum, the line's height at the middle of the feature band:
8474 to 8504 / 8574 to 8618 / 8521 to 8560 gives 0.078 mag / 7.62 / 7.61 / 7.62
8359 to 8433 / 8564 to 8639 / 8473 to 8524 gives 0.064 mag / 8.31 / 7.8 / 8.06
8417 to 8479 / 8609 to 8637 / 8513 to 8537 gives 0.079 mag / 8.09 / 7.83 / 7.98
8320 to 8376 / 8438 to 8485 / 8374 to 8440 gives -0.014 mag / 8.4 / 8.02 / 8.2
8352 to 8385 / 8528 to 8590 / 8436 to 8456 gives -0.035 mag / 8.24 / 7.46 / 7.92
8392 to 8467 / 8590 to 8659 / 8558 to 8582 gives -0.020 mag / 8.2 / 7.65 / 7.8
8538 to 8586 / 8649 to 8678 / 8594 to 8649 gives -0.079 mag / 7.48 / 6.96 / 7.18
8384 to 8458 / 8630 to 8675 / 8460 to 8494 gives 0.023 mag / 8.25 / 7.35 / 8.03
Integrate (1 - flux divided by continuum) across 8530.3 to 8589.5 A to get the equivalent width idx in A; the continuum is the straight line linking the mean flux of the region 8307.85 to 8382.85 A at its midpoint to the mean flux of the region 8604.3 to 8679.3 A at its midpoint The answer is 2.02 A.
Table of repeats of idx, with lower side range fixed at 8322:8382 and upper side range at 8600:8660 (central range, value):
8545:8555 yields 1.2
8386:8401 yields -0.1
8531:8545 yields 2.1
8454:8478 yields 0.4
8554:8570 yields -0.1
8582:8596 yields -0.6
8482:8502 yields 1.1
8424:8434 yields -0.1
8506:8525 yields 0.8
